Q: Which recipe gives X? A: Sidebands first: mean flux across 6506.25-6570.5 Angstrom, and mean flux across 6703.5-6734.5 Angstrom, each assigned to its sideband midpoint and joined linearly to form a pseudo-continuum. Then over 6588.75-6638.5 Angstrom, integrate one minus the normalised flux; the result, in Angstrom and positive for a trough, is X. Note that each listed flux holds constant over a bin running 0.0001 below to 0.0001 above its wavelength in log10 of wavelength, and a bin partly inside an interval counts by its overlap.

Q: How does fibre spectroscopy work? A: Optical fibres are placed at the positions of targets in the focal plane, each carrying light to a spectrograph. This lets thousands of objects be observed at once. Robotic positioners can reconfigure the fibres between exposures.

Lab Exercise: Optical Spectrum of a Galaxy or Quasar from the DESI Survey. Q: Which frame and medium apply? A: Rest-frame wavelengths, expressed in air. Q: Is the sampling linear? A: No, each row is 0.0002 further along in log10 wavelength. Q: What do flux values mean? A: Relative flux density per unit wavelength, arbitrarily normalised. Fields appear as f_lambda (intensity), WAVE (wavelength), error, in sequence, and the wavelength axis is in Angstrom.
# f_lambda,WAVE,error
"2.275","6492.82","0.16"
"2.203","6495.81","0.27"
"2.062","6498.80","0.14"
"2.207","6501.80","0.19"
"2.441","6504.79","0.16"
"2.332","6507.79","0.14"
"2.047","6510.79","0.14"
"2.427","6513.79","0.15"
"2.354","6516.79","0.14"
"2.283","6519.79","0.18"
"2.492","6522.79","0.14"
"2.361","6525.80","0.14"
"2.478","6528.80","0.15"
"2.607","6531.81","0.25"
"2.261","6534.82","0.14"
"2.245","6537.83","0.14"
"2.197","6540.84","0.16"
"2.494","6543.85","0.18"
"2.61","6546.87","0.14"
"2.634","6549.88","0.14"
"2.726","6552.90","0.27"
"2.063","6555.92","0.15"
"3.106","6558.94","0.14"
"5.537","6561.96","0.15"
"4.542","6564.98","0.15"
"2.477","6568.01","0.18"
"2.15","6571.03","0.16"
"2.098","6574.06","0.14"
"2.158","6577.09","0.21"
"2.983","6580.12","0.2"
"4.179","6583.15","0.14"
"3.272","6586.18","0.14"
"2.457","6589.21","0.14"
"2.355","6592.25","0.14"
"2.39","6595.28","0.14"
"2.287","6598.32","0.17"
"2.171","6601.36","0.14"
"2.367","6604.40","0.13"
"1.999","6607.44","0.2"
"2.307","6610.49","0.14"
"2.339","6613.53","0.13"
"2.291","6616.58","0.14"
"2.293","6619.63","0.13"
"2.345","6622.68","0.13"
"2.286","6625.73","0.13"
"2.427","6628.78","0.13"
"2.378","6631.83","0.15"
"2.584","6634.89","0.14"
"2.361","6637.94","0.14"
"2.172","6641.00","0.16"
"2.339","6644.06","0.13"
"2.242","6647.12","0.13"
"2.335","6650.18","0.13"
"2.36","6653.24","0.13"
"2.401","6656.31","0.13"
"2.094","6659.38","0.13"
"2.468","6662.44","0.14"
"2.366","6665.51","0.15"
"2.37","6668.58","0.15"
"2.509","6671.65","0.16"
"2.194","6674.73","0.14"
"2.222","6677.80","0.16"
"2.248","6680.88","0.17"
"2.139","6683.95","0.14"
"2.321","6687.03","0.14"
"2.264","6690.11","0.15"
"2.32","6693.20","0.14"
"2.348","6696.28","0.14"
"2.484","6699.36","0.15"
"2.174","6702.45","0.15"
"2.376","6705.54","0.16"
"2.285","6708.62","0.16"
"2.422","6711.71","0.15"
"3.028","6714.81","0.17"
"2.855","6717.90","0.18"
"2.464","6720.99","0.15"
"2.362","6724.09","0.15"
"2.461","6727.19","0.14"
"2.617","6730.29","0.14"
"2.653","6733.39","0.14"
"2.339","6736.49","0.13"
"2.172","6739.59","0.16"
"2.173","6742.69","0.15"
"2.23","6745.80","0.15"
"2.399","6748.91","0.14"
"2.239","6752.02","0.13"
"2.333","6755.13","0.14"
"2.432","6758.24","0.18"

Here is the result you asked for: 5.5 Angstrom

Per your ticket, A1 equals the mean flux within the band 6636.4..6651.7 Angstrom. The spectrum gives 2.29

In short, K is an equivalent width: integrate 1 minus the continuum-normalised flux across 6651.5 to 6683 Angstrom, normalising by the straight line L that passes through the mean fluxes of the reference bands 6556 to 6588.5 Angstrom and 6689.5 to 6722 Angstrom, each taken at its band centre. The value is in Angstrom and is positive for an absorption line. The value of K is 4.11 Angstrom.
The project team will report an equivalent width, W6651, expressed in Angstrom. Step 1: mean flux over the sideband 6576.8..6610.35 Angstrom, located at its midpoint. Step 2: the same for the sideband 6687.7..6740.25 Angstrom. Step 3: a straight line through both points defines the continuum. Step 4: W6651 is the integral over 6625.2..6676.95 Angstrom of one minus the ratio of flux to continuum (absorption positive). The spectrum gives 3.8 Angstrom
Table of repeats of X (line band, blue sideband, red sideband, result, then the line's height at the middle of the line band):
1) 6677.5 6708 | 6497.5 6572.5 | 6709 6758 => 2.29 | 2.48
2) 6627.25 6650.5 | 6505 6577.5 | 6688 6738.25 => 1.59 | 2.53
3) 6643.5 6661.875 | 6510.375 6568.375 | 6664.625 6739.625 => 1.45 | 2.5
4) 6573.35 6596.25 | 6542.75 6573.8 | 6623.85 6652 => 0.14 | 2.78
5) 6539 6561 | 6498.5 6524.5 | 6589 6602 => -2.86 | 2.32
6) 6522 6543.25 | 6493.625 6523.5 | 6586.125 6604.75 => -0.57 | 2.32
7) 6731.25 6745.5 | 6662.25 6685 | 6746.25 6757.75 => -0.09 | 2.32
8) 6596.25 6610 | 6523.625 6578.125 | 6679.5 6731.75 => 2.06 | 2.61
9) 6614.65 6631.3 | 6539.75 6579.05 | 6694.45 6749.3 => 2.17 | 2.68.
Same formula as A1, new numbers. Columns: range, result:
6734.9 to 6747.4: 2.23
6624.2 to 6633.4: 2.36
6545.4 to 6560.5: 2.64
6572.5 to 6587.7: 2.94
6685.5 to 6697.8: 2.31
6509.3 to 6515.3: 2.24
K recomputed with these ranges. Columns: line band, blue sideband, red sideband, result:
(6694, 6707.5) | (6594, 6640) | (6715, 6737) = 0.9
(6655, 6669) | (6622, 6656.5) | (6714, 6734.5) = 0.5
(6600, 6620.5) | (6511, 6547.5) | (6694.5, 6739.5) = 1.5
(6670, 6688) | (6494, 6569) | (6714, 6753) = 1.6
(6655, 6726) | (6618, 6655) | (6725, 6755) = -0.8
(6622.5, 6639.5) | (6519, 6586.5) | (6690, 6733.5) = 1.5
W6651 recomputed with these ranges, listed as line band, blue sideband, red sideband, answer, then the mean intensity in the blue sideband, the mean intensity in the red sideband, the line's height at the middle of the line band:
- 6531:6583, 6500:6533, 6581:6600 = -3.6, 2.36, 2.82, 2.61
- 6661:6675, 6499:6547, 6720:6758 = -0.2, 2.35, 2.37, 2.36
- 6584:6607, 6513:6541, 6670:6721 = -1.1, 2.38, 2.39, 2.38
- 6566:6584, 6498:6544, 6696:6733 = -2.2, 2.33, 2.5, 2.38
